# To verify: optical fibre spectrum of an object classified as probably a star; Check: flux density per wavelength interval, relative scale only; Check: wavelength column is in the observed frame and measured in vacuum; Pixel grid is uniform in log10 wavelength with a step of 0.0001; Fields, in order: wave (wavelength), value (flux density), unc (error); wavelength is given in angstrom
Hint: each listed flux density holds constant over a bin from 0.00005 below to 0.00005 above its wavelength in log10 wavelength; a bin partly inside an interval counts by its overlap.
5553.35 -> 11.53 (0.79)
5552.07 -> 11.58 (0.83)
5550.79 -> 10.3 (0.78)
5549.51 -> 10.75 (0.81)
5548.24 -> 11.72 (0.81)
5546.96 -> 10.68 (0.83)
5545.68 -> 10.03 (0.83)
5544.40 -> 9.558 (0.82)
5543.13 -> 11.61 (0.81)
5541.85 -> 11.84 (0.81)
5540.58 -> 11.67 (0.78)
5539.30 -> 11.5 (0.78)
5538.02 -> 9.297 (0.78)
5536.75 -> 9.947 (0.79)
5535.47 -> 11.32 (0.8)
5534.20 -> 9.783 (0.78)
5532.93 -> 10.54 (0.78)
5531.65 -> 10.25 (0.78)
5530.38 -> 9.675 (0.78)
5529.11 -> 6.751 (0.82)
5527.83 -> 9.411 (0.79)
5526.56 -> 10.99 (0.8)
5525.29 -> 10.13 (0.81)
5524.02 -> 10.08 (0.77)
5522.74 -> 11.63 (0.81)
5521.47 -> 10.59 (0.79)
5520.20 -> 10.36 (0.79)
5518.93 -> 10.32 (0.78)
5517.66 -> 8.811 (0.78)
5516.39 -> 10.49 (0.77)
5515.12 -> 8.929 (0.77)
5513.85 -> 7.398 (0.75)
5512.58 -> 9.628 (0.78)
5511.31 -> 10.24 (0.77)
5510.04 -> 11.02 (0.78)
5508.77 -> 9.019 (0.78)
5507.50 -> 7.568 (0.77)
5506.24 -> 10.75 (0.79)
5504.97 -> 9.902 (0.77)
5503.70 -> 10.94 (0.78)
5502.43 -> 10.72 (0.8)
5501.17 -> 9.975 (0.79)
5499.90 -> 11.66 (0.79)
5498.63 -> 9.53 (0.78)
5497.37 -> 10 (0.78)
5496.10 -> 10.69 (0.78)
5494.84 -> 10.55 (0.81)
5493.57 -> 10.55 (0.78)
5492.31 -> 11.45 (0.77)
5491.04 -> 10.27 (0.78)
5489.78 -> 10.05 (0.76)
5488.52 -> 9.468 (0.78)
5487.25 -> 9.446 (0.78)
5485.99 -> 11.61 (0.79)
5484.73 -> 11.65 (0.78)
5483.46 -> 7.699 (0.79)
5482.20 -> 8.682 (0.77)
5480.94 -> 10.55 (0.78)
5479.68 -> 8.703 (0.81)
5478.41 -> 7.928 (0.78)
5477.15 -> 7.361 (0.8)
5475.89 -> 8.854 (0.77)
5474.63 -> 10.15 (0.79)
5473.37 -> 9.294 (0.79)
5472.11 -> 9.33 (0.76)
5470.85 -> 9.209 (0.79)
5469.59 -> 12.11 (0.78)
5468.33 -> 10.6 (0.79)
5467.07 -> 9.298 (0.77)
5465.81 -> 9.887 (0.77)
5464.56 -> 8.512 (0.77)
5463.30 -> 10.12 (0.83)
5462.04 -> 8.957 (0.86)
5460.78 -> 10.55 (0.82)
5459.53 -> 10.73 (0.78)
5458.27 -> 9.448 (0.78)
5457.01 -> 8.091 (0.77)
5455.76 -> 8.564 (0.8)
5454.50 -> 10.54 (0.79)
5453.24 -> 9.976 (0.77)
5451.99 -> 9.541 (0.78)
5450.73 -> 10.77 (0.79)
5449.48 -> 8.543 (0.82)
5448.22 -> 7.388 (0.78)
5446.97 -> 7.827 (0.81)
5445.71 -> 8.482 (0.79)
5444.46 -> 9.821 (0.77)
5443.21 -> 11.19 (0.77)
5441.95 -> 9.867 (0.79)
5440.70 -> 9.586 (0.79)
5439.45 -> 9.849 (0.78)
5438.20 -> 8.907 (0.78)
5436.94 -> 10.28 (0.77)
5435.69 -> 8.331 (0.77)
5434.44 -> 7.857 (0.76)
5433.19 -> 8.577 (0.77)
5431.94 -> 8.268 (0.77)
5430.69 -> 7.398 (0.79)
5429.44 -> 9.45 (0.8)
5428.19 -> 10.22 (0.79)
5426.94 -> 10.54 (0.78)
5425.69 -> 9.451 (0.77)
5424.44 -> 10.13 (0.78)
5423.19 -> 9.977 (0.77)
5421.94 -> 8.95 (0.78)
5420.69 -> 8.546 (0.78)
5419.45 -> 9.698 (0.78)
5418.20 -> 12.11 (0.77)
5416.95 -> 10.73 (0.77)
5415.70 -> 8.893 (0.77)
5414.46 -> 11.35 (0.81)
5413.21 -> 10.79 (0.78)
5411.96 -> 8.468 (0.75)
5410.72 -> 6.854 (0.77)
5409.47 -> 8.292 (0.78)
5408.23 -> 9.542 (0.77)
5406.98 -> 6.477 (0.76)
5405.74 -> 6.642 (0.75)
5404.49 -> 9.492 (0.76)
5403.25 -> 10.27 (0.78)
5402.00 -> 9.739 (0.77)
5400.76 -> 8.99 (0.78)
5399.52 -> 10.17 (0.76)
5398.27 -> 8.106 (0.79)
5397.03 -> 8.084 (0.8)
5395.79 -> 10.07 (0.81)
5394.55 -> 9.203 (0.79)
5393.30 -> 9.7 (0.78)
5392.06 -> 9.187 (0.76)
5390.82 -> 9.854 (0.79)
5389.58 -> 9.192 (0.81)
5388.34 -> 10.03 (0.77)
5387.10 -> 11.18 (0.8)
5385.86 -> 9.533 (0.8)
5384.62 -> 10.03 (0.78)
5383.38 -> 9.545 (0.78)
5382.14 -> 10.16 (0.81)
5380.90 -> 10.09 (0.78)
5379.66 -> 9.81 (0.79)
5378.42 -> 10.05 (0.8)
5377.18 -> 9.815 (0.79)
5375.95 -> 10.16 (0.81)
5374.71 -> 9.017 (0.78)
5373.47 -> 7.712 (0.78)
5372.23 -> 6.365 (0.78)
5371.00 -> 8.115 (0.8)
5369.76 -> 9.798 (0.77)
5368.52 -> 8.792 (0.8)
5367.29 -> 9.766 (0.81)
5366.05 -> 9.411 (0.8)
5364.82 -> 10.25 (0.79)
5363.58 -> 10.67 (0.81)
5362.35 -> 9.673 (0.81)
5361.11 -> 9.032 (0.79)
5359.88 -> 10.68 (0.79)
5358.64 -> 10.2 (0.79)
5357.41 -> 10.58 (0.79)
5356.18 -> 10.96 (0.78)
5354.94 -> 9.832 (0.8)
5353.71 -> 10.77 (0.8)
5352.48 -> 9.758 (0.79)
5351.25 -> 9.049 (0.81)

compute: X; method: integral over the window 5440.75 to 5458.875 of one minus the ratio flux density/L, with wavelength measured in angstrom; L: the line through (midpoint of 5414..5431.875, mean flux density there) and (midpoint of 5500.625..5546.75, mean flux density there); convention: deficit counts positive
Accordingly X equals 1.0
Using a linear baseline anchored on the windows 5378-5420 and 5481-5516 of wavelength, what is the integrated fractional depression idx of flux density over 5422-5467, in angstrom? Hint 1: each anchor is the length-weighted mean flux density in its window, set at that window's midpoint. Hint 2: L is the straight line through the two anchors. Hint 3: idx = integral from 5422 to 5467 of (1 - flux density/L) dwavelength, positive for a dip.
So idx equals 1.6 angstrom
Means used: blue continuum 9.48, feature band 9.36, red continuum 9.99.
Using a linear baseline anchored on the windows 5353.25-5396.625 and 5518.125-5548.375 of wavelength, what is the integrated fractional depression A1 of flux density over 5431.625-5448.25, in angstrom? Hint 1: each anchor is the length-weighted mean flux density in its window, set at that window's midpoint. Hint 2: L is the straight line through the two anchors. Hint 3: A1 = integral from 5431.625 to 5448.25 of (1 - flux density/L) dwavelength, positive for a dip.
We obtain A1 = 1.5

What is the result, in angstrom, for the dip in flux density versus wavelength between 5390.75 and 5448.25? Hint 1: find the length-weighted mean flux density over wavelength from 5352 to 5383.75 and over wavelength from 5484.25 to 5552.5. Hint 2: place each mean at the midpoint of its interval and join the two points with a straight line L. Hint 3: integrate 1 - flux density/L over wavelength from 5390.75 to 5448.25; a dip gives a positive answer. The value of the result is 3.6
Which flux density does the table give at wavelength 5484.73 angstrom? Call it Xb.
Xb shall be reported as 11.65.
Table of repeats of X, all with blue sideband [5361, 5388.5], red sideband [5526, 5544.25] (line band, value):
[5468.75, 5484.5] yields 1.23 angstrom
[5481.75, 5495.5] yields -0.10 angstrom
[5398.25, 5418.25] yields 1.04 angstrom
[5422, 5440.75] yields 1.08 angstrom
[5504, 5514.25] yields 0.65 angstrom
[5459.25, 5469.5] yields 0.04 angstrom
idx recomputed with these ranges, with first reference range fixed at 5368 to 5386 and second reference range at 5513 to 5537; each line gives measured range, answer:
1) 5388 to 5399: 0.1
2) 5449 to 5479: 0.3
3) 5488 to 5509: -1.0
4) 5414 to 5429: -0.9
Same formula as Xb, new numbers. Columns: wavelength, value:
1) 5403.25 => 10.27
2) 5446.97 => 7.827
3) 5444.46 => 9.821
